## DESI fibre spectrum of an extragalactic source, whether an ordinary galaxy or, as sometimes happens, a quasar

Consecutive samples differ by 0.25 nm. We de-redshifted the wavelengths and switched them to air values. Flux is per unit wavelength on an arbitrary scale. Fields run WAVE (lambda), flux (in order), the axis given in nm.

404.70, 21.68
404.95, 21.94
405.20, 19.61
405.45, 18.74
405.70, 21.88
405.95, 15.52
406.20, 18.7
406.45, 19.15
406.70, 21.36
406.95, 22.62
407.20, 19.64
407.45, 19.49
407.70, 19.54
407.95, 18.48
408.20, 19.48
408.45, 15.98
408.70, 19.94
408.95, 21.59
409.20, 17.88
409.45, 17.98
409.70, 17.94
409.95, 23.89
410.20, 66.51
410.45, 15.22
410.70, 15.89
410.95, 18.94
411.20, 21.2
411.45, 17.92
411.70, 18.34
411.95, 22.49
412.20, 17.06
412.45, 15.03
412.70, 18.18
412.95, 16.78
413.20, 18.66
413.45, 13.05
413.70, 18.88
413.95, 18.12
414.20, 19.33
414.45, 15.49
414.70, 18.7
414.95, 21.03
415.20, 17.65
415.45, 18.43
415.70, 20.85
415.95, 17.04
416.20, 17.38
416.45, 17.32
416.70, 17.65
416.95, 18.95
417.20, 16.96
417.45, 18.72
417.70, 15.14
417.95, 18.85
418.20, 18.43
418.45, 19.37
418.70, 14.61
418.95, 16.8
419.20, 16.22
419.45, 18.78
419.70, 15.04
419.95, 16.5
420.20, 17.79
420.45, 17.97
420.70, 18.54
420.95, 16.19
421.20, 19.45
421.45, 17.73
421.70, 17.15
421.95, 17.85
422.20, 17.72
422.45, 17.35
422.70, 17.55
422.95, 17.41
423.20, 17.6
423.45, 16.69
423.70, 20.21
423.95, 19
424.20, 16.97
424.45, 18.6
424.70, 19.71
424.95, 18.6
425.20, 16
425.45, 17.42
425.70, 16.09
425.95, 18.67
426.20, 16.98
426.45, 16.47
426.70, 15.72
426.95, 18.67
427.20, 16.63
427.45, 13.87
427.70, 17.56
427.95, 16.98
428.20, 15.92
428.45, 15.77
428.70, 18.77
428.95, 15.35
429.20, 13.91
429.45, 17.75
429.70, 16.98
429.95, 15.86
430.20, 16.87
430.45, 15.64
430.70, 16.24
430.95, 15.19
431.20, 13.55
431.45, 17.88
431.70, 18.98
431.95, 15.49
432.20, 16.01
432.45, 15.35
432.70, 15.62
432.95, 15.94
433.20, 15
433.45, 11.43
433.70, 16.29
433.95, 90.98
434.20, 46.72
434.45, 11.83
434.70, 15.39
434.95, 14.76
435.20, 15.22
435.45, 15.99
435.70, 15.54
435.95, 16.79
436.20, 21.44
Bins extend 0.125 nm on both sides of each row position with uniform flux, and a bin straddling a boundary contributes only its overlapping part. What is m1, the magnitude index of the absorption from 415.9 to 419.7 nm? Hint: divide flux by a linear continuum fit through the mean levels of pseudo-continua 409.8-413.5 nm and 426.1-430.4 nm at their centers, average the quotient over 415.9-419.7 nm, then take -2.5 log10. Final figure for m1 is 0.13 mag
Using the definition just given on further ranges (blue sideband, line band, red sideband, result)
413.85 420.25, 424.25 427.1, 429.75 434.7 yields 0.12 mag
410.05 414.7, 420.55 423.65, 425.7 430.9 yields 0.02 mag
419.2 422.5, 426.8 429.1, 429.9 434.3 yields 0.21 mag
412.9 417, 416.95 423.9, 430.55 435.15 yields 0.08 mag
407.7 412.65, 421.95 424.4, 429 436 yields 0.13 mag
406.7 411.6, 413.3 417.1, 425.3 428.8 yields 0.11 mag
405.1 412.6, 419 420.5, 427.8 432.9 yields 0.08 mag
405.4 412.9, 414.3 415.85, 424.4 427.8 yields 0.04 mag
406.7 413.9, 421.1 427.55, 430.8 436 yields 0.16 mag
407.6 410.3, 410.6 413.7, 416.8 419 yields 0.19 mag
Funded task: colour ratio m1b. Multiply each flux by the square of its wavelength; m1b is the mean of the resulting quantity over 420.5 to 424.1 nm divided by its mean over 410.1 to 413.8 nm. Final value 0.9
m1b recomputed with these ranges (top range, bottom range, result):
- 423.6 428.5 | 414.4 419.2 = 1.01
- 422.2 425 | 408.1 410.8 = 0.84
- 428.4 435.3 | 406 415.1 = 1.08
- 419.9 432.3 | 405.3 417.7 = 0.94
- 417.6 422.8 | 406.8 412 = 0.85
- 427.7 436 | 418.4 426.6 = 1.13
